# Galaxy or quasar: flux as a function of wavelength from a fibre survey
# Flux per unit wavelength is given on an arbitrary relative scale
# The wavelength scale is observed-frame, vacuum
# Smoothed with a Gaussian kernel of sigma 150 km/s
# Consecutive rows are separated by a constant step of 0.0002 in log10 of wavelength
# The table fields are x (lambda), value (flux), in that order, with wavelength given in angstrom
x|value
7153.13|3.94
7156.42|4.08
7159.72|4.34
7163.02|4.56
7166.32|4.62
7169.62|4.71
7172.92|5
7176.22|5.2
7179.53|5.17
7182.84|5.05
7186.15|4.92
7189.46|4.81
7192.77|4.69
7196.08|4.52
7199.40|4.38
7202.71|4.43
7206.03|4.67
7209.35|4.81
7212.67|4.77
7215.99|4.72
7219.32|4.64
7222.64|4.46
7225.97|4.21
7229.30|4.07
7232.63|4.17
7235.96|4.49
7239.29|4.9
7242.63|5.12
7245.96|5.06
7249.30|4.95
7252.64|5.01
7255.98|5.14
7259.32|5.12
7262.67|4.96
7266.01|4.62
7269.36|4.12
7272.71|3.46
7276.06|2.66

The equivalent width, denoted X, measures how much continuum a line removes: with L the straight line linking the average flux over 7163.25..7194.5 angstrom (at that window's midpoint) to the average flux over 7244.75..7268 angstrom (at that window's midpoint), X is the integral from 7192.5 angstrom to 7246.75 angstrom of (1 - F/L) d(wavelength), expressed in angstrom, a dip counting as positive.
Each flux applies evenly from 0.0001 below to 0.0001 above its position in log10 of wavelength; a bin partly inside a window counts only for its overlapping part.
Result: 3.8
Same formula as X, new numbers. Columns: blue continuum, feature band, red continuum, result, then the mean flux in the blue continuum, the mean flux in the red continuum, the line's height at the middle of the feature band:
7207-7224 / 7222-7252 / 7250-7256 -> 1.64 angstrom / 4.68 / 5.04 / 4.89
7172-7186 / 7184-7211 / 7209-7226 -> 1.13 angstrom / 5.09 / 4.62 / 4.86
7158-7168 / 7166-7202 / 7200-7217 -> -1.95 angstrom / 4.5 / 4.66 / 4.58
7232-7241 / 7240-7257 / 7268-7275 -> -3.15 angstrom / 4.56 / 3.67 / 4.26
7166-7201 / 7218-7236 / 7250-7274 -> 1.59 angstrom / 4.83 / 4.66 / 4.74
